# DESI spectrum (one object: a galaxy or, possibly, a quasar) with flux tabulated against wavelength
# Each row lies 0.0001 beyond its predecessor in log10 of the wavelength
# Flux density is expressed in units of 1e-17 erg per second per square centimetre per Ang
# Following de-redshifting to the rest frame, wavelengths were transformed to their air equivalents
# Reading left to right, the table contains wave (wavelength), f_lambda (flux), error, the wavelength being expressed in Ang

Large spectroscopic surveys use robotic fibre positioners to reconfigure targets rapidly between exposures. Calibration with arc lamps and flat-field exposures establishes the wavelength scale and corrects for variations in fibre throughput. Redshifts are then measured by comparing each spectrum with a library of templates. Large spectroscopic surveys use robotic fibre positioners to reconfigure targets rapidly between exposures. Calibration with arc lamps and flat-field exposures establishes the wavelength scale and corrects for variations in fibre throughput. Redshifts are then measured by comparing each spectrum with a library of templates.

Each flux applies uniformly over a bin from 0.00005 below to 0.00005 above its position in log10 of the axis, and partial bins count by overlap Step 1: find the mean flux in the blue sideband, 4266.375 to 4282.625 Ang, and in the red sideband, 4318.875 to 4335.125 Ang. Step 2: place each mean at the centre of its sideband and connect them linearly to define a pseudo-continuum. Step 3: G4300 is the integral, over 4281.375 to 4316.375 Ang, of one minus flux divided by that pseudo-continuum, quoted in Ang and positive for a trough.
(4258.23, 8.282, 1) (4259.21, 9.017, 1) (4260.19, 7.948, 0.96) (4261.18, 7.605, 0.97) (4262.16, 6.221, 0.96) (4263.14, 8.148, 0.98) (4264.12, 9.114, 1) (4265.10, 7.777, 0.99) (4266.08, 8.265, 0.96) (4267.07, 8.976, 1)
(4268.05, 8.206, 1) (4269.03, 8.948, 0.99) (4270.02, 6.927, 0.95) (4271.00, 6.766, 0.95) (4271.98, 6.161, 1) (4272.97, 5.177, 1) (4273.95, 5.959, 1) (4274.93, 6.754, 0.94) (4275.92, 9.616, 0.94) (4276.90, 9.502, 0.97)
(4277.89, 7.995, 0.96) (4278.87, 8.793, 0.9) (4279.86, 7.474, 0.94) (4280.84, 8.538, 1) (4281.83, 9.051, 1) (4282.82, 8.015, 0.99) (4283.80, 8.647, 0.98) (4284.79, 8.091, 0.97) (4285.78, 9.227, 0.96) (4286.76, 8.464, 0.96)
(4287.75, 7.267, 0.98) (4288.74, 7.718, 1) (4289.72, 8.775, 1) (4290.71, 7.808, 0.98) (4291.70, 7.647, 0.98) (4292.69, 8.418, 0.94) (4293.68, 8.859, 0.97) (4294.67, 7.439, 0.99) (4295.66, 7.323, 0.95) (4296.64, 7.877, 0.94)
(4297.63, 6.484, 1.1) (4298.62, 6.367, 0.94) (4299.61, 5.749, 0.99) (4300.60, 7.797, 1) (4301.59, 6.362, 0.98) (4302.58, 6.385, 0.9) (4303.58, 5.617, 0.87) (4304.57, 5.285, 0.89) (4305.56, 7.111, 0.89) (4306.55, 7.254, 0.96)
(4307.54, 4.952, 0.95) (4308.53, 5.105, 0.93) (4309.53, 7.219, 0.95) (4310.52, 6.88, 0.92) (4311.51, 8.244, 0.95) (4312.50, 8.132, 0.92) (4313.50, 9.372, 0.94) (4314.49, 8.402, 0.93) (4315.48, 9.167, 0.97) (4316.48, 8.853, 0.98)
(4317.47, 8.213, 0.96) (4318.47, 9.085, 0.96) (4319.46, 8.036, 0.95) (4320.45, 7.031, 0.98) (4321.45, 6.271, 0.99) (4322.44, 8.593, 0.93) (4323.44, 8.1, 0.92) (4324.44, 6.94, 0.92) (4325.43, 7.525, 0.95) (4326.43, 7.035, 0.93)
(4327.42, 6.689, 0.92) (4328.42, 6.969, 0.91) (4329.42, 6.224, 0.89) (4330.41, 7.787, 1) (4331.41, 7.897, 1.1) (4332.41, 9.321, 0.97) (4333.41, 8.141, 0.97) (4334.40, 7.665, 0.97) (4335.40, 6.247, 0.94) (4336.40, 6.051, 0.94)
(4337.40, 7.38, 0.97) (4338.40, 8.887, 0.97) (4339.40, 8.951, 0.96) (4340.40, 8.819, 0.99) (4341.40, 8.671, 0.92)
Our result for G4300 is 0.7 Ang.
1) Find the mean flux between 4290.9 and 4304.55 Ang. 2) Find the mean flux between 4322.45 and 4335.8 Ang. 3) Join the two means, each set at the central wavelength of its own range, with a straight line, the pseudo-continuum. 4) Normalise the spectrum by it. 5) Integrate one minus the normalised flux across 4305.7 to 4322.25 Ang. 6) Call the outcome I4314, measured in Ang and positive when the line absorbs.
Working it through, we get -0.8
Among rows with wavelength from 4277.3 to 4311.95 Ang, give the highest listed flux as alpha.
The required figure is 9.227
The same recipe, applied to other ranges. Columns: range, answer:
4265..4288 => 9.616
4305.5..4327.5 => 9.372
